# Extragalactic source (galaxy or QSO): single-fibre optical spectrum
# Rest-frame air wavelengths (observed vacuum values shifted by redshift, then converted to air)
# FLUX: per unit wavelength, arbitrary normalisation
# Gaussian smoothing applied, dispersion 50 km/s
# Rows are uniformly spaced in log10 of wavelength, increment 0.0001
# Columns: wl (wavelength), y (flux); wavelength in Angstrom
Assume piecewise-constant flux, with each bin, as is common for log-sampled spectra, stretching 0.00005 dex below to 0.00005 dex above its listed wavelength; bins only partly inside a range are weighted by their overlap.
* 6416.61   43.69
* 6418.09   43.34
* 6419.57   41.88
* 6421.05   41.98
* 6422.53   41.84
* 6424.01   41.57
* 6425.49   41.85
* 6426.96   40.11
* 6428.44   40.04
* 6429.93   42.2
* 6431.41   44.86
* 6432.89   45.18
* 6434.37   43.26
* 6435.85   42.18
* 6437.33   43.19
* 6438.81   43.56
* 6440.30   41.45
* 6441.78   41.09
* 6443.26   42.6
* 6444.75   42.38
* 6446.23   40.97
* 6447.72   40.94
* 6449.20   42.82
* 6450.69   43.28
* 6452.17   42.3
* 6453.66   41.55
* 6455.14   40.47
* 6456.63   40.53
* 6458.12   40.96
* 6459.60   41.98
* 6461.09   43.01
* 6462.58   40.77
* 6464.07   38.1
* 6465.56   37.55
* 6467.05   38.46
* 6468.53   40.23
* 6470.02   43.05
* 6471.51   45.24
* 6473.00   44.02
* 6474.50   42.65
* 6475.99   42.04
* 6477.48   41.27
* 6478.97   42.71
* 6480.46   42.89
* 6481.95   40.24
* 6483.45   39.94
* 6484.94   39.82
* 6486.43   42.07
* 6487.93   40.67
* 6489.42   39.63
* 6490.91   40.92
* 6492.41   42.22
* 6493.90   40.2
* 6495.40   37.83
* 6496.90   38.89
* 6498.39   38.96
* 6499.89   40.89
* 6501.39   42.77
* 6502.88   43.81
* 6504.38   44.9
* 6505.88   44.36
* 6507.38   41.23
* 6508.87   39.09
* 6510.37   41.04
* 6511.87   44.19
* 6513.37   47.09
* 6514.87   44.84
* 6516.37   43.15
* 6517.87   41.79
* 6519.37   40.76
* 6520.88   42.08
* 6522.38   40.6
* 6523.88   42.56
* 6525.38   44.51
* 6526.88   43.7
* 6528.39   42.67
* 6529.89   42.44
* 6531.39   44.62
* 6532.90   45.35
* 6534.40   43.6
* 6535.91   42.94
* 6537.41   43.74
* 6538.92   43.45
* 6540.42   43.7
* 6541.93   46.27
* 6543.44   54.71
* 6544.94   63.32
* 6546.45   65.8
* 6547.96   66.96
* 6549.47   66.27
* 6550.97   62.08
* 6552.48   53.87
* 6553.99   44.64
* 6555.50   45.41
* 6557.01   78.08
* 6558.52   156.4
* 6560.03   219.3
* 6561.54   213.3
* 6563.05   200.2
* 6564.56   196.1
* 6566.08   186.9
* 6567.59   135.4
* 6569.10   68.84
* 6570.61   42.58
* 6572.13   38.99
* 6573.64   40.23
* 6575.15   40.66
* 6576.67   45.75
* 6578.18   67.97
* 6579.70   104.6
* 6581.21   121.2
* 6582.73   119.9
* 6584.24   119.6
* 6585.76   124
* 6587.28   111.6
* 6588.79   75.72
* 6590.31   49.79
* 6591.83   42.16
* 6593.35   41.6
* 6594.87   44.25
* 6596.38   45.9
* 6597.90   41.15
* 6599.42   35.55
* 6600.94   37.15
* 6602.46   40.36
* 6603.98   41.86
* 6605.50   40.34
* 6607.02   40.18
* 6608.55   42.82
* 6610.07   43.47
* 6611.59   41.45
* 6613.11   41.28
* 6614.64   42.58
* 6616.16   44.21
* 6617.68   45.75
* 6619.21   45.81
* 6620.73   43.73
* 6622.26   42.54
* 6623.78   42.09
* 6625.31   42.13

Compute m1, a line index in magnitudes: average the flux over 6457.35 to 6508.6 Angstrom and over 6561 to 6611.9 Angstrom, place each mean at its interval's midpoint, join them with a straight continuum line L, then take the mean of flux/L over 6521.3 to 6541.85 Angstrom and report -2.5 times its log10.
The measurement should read 0.33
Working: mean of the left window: 41.3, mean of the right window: 78.5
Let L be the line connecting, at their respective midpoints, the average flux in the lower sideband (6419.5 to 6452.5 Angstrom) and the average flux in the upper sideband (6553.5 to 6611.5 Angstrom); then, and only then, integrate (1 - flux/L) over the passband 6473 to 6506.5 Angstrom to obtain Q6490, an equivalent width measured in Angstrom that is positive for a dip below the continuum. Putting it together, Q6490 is 9.3 Angstrom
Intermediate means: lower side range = 42.2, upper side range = 83.4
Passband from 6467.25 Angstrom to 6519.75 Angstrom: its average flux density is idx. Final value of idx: 41.8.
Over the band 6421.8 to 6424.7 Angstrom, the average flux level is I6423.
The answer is 41.7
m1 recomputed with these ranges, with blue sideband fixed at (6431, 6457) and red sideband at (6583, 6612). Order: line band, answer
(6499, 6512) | 0.141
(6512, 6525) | 0.152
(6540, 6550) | -0.126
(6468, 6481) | 0.063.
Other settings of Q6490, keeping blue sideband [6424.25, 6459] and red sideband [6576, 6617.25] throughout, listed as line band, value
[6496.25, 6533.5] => 6.1 Angstrom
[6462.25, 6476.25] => 1.3 Angstrom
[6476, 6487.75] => 1.4 Angstrom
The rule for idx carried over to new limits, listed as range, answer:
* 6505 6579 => 68.1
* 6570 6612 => 60.2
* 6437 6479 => 41.7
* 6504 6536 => 43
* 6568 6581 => 61.1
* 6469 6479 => 42.9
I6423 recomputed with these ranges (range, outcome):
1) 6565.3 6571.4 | 108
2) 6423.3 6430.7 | 41.2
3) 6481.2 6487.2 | 40.5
